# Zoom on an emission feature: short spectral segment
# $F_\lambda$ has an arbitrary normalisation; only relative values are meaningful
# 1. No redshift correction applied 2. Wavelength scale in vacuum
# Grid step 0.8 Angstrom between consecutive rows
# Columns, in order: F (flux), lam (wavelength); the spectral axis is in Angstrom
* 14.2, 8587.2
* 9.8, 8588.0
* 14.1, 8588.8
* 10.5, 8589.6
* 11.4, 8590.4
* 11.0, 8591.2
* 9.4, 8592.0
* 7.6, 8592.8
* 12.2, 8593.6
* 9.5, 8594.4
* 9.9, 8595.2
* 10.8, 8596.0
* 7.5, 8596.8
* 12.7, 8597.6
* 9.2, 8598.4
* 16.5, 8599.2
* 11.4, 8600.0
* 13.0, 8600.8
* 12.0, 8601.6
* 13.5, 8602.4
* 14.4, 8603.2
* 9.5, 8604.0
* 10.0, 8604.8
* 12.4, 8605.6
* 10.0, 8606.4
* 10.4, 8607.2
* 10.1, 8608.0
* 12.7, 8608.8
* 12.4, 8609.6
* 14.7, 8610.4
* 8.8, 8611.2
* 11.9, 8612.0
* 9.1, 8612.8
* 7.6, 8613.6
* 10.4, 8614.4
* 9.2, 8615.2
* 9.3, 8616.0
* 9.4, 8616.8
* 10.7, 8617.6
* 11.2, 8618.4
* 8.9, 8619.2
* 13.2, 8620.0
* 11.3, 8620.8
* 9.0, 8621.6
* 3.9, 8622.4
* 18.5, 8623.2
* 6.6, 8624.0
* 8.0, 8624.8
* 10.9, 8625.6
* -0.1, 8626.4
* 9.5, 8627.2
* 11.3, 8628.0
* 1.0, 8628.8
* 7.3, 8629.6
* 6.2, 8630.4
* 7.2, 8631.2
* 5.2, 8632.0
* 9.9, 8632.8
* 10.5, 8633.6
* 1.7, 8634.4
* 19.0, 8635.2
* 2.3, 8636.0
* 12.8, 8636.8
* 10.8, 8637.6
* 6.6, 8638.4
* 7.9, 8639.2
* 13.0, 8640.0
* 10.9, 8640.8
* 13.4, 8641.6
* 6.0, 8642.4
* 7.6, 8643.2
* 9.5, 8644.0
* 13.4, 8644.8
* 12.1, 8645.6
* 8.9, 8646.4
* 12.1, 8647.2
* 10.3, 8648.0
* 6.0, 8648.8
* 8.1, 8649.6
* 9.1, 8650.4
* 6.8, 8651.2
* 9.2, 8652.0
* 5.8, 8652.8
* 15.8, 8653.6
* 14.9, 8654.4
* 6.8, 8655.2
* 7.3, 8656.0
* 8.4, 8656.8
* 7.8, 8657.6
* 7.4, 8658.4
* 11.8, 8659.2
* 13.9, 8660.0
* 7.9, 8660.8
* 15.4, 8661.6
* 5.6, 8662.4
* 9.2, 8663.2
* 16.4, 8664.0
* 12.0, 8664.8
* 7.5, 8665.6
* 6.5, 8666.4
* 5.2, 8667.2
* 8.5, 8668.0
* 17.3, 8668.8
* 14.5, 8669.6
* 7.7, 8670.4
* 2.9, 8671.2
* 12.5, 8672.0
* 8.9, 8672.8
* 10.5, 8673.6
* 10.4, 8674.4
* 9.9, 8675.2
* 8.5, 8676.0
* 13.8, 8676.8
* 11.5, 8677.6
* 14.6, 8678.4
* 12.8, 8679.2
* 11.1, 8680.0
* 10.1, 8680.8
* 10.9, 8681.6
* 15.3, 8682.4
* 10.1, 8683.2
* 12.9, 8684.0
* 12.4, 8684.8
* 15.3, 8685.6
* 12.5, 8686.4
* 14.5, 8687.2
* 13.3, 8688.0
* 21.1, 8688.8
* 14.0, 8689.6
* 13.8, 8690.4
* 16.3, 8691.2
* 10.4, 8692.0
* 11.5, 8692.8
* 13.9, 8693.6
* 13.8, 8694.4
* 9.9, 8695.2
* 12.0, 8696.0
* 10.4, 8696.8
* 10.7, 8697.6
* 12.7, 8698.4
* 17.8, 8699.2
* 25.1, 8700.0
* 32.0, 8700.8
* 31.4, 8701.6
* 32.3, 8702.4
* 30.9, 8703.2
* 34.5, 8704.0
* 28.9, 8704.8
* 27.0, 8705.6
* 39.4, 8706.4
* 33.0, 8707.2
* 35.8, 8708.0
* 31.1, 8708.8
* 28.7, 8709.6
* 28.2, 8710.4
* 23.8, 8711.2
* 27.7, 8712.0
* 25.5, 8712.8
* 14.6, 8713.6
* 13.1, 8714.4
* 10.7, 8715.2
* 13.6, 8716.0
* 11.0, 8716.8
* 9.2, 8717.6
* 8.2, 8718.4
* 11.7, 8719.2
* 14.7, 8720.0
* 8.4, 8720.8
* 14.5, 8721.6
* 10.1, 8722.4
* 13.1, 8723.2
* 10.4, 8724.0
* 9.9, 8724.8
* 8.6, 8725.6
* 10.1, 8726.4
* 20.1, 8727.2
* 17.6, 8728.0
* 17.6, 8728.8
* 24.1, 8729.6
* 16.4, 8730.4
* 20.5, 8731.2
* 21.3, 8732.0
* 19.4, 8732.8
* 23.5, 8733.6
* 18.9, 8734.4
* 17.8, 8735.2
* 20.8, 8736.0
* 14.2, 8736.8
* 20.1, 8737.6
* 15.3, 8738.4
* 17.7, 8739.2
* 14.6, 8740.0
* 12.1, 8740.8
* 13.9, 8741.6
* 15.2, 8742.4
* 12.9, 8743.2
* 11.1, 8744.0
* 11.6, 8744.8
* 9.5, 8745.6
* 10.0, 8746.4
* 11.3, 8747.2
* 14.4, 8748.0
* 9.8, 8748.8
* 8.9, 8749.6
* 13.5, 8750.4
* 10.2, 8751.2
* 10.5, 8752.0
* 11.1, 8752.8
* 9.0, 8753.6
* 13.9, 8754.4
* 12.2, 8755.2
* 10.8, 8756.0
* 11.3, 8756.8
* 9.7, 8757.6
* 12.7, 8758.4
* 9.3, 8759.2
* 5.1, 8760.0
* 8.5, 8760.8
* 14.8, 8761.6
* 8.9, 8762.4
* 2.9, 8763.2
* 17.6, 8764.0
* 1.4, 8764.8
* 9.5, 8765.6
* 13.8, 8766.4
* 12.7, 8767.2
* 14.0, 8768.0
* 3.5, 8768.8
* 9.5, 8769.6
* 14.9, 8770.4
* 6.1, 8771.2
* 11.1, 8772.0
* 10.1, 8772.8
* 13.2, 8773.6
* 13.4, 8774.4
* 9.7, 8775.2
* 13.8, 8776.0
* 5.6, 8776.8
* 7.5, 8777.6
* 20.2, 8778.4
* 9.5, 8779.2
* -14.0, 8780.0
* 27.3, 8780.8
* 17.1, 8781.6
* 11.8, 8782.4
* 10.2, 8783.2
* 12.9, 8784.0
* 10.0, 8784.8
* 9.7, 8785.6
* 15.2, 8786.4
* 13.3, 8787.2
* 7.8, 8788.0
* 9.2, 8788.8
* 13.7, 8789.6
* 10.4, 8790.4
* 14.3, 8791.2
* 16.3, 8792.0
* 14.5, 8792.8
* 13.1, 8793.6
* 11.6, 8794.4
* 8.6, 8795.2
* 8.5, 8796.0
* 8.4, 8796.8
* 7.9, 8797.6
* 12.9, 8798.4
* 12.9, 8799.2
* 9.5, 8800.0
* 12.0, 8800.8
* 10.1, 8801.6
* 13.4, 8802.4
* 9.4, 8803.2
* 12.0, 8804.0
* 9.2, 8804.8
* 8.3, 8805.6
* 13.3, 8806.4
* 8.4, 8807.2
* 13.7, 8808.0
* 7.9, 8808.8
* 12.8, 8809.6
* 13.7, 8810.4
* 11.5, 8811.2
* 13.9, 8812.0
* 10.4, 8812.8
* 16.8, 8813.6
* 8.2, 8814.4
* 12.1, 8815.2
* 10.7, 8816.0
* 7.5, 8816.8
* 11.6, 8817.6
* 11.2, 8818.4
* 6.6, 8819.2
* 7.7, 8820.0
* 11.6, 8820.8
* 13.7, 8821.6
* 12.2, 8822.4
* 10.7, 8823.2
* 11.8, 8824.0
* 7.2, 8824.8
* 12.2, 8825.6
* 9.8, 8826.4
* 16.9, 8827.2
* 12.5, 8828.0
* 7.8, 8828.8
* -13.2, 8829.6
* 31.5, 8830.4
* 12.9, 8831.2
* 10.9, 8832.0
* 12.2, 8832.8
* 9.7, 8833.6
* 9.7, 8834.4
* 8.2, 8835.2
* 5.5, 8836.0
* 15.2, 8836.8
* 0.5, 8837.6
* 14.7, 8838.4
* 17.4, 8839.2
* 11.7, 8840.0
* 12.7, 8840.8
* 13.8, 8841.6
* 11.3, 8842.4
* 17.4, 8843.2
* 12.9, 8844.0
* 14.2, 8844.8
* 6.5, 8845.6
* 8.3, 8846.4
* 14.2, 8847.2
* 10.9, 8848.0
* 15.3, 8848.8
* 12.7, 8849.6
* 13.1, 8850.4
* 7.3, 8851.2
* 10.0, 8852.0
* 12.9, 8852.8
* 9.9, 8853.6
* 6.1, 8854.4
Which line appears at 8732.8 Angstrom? [N II]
